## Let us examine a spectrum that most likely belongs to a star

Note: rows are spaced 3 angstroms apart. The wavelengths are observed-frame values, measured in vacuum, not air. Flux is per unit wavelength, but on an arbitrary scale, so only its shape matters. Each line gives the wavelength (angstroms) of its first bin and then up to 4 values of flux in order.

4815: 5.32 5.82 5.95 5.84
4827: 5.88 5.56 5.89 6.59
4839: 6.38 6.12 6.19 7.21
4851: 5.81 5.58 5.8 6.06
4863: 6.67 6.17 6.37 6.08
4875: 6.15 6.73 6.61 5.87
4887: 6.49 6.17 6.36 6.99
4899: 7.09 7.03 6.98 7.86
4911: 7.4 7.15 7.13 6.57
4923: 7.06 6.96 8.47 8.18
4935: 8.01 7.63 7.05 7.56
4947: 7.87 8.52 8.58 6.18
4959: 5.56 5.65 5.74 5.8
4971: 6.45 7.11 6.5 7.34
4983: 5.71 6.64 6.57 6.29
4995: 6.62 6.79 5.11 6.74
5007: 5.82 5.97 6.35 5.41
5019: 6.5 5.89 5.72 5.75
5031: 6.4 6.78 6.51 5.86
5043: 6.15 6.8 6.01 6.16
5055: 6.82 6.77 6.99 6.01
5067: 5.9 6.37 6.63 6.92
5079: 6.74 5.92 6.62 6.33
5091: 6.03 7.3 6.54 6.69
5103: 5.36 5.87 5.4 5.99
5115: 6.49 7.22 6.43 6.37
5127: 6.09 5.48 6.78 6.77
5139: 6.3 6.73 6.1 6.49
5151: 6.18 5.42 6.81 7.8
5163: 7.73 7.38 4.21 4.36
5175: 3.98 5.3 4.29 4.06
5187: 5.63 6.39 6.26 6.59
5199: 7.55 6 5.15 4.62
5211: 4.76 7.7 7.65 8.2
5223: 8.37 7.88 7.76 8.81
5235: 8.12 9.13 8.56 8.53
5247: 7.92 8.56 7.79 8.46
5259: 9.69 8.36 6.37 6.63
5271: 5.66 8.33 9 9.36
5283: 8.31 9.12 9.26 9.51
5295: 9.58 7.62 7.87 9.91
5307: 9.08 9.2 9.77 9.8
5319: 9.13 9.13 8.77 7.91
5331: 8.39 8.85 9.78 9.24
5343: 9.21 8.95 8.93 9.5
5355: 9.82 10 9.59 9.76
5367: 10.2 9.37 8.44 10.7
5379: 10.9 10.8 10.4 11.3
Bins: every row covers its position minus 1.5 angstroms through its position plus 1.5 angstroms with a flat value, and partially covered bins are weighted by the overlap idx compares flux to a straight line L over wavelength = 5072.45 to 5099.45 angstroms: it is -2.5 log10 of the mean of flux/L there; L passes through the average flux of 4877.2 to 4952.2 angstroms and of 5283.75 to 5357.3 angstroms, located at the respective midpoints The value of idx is 0.22 mag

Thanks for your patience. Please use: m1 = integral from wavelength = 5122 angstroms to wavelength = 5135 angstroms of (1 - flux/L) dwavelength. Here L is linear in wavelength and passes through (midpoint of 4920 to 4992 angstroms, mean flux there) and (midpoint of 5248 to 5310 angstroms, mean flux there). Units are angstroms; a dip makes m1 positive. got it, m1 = 2.6 angstroms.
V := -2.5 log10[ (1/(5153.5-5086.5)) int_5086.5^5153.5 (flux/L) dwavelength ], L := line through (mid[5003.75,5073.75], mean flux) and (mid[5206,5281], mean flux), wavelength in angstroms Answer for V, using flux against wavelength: 0.09 mag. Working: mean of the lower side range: 6.25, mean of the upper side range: 7.82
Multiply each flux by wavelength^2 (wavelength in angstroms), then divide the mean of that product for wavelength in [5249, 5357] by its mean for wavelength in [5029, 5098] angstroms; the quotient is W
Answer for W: 1.5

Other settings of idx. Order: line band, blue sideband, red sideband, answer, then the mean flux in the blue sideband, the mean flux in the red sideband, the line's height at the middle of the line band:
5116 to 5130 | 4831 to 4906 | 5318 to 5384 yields 0.24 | 6.37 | 9.44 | 7.99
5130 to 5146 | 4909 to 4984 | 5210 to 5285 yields 0.19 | 7.06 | 8.03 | 7.67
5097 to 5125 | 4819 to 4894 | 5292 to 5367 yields 0.25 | 6.18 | 9.19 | 7.8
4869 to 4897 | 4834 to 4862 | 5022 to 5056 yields -0.03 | 6.2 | 6.24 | 6.21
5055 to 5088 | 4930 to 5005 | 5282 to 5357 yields 0.15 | 6.82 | 9.08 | 7.49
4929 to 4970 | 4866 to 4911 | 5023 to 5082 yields -0.10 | 6.64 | 6.37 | 6.54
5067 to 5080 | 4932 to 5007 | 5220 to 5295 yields 0.12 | 6.76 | 8.34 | 7.33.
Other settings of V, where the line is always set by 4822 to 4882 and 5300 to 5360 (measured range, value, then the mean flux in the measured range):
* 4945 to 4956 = -0.18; 8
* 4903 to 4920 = -0.11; 7.23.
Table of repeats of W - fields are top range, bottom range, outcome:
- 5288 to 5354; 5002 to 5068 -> 1.62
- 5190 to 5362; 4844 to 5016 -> 1.42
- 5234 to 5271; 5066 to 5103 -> 1.33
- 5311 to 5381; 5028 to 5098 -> 1.63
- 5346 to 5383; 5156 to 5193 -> 1.86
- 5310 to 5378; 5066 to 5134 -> 1.62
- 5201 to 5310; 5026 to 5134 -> 1.35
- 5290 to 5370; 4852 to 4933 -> 1.63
